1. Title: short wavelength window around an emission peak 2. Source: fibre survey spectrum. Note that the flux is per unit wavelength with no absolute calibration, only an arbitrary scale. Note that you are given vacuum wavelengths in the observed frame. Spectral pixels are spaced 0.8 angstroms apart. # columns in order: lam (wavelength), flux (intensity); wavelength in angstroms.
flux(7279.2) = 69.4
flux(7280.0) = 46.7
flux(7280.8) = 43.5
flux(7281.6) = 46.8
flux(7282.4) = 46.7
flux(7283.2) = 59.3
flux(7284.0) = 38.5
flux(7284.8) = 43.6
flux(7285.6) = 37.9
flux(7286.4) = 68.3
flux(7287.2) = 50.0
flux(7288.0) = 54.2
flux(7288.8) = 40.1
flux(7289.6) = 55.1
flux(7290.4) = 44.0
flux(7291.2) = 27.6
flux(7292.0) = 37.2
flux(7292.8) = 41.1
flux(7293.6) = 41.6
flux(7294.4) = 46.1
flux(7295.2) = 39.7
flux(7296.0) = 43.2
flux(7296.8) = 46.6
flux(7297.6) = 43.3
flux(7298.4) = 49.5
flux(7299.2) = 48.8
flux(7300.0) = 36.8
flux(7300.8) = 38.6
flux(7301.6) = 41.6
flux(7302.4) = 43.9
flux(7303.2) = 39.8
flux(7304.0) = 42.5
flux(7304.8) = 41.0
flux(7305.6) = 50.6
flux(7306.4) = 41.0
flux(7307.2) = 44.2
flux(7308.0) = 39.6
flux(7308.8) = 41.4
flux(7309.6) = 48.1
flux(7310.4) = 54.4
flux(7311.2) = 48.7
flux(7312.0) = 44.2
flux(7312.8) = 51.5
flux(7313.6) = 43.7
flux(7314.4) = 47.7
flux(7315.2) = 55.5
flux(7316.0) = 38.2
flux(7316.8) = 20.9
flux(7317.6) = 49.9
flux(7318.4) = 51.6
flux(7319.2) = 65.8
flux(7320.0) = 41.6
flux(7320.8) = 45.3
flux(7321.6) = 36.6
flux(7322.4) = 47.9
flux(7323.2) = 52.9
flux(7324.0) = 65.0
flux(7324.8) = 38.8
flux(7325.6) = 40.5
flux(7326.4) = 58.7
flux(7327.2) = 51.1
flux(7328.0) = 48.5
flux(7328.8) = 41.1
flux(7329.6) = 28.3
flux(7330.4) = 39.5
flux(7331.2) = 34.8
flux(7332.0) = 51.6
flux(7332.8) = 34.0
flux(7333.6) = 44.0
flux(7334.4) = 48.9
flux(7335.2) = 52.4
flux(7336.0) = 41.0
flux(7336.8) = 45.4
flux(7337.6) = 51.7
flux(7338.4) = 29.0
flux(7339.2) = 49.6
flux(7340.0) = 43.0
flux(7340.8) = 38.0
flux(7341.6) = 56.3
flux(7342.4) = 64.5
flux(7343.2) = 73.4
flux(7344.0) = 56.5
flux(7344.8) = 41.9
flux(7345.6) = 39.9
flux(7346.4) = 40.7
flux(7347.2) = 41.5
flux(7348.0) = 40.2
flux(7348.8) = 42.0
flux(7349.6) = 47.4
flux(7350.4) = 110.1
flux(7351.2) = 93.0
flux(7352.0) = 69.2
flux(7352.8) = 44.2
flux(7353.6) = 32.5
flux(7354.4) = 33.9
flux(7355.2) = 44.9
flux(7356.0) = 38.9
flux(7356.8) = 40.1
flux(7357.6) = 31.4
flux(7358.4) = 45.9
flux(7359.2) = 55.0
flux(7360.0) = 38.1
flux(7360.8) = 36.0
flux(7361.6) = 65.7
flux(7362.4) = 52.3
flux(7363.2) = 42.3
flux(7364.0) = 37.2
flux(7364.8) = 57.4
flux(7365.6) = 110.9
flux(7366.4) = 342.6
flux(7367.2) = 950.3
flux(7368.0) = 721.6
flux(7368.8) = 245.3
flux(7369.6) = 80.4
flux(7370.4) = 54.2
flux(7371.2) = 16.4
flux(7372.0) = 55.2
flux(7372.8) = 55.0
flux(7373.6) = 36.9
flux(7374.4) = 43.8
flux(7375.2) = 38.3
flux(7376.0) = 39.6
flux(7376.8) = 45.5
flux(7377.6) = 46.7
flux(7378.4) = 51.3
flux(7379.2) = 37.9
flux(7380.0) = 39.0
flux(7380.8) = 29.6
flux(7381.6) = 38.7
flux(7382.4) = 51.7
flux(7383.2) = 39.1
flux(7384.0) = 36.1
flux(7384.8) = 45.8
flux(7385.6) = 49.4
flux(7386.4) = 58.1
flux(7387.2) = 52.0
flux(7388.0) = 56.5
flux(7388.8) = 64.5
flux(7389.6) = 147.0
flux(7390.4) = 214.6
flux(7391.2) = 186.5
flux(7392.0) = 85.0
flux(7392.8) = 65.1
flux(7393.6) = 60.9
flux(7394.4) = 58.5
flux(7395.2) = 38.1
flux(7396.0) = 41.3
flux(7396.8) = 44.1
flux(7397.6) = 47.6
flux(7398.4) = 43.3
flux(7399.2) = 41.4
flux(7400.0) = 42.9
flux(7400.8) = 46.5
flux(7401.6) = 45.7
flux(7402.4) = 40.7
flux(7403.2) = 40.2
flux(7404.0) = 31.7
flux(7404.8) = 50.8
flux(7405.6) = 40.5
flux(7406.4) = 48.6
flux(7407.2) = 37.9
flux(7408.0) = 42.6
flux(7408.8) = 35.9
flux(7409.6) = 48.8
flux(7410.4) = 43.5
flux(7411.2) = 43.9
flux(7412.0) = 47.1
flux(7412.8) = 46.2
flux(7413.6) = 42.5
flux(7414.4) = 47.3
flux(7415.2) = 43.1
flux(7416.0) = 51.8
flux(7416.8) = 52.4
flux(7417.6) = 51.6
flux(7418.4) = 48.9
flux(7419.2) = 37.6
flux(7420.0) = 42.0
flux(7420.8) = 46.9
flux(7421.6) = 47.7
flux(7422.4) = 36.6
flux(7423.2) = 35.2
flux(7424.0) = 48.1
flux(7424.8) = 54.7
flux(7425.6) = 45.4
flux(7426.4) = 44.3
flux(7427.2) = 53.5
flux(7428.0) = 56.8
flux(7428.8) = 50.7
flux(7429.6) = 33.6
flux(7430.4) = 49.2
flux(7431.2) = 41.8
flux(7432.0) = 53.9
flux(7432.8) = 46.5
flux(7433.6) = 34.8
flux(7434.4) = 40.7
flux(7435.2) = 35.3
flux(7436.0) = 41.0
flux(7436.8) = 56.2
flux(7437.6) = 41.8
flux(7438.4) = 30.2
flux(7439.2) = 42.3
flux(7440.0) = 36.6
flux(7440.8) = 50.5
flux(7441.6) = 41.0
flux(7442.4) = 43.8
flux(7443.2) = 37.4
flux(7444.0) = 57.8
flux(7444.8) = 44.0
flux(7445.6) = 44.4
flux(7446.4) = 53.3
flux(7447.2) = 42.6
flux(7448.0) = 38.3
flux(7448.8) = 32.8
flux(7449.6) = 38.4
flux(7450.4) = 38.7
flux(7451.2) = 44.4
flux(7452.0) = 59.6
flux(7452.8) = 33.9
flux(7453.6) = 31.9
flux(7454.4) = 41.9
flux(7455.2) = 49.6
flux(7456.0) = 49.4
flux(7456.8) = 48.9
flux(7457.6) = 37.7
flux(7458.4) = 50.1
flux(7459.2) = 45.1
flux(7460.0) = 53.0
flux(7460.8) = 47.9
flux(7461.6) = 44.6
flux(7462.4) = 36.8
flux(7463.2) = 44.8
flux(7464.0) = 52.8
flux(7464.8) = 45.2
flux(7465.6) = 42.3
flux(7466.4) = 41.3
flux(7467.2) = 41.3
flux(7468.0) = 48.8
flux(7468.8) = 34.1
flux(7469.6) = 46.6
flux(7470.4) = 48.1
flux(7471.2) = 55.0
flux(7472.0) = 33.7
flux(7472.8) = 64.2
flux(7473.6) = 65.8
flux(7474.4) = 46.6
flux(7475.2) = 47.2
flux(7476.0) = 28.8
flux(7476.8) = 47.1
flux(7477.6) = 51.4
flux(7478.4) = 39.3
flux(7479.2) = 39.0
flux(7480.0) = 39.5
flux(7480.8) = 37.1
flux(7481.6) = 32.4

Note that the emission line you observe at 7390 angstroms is [N II] 6583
